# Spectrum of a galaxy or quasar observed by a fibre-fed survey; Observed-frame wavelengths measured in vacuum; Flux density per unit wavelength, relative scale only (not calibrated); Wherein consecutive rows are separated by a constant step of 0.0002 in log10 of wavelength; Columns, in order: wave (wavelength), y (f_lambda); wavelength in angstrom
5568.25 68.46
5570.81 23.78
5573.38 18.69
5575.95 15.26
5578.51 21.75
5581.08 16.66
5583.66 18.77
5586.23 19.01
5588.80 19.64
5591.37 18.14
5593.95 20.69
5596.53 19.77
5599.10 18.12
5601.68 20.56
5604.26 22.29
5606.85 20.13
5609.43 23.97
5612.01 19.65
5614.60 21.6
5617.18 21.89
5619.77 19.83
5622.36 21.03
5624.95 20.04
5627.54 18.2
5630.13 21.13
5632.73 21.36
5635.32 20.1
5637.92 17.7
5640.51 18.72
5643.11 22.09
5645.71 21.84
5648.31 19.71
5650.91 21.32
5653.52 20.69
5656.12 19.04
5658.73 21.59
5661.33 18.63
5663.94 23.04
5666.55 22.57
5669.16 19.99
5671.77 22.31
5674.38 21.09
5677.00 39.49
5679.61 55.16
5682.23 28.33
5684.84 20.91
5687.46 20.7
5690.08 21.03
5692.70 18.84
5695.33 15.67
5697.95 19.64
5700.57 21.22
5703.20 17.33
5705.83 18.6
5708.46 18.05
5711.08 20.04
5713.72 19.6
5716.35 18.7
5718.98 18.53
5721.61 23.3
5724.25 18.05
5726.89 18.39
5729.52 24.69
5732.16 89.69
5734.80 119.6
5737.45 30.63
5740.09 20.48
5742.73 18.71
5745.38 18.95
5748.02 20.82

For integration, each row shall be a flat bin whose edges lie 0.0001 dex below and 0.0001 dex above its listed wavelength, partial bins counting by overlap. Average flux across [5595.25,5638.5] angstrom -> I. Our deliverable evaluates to 20.5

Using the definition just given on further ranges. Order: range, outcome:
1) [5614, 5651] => 20.4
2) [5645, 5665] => 20.7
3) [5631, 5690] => 23.4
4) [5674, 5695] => 27.9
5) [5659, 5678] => 23.5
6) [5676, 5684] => 39.9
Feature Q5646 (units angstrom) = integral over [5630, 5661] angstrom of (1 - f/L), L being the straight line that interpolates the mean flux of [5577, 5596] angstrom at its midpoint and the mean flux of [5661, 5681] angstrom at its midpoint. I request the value 6.23 angstrom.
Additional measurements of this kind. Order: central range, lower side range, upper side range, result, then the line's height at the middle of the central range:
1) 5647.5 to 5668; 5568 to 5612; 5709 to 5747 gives 4.6 angstrom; 26.9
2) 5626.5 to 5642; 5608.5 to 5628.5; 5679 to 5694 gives 1.7 angstrom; 22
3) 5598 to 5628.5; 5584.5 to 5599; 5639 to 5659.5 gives -1.3 angstrom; 19.8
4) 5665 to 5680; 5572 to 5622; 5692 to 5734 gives -3.3 angstrom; 23.2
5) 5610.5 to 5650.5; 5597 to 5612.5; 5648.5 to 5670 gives 0.8 angstrom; 20.8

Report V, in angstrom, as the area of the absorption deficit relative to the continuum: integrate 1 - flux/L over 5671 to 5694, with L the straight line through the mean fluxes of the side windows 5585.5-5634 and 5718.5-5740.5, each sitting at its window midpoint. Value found 3.9 angstrom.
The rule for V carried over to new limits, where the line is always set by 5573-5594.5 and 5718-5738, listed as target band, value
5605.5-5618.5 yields 1.17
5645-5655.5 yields 3.30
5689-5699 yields 5.05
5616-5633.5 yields 3.60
